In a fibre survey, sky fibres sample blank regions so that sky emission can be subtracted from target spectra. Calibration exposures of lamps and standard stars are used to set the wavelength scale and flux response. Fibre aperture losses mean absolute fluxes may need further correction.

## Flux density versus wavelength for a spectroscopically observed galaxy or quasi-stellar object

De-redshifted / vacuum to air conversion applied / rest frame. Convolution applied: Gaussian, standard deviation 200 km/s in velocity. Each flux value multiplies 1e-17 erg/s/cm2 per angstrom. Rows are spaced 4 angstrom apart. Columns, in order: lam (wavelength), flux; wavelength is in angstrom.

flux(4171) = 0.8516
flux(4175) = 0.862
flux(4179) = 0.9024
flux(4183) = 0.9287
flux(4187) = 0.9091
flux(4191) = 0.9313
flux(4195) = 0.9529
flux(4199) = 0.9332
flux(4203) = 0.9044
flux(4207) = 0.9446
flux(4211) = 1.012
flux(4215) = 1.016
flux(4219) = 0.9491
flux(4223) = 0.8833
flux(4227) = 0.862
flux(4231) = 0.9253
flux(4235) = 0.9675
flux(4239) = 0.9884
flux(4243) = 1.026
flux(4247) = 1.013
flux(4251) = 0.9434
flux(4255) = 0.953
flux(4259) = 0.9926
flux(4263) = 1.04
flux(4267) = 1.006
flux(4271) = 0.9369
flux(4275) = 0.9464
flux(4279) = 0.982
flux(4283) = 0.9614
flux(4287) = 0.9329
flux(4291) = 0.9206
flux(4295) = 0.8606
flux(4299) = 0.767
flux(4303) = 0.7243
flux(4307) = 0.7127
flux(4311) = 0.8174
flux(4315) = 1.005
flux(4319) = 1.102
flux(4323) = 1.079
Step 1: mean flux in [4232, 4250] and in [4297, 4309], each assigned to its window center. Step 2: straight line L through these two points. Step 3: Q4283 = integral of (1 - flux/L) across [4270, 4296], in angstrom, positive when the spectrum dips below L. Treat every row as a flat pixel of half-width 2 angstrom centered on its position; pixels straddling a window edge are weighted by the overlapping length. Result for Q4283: -3.8 angstrom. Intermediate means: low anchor 0.992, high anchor 0.735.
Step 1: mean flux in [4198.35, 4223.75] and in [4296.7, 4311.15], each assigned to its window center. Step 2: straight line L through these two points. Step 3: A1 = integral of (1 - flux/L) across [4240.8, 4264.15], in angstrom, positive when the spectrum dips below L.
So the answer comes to -3.5 angstrom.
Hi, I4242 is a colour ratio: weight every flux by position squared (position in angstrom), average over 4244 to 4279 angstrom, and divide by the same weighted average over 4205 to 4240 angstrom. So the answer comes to 1.05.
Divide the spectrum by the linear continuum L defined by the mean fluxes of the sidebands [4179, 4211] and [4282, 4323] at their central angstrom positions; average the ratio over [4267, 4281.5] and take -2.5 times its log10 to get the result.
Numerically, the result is -0.07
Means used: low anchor 0.933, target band 0.962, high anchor 0.888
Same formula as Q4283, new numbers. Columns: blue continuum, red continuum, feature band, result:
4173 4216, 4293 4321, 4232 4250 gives -1.8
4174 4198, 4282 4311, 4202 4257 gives -4.5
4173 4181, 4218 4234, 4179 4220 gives -2.4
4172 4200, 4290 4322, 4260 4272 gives -1.6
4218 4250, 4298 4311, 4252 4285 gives -4.9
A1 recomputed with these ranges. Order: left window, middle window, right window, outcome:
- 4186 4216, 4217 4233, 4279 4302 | 0.5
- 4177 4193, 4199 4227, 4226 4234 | -1.0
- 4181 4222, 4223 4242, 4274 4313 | -0.4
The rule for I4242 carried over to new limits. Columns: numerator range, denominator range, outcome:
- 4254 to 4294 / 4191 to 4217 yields 1.04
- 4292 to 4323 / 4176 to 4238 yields 0.98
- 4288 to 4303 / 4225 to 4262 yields 0.89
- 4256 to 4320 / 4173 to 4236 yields 1.03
